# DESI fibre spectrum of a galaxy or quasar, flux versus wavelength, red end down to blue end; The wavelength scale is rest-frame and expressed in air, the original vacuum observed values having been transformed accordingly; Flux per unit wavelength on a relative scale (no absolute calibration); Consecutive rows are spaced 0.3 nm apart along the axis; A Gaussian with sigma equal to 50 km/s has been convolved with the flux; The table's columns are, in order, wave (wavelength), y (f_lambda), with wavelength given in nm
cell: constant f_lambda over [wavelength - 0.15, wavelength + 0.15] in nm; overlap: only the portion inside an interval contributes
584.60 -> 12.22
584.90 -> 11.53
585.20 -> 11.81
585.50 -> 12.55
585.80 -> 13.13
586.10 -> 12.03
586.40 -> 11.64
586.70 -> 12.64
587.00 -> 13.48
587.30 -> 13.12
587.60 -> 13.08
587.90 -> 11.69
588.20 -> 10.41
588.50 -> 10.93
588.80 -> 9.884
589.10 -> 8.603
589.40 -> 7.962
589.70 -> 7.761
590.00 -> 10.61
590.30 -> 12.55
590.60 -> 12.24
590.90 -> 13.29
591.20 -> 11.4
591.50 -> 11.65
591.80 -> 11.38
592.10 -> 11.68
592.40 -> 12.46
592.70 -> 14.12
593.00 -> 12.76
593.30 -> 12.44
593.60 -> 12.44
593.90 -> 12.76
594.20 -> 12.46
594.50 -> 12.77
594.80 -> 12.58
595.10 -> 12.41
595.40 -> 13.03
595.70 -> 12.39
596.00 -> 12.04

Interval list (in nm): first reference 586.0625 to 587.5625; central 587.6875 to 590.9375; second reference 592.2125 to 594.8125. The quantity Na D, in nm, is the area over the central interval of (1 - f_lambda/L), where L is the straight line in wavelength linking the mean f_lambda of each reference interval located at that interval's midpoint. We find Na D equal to 0.56 nm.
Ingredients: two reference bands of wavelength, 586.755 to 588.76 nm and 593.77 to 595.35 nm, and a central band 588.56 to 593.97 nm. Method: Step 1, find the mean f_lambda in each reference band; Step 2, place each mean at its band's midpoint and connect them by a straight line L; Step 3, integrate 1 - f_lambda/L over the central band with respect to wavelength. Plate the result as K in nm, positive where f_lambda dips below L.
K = 0.407 nm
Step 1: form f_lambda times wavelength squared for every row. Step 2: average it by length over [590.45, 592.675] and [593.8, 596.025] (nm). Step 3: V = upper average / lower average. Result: 1.0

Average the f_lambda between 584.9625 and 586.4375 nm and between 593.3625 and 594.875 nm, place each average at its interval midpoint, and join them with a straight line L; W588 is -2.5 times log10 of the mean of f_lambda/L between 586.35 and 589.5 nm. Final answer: 0.10 mag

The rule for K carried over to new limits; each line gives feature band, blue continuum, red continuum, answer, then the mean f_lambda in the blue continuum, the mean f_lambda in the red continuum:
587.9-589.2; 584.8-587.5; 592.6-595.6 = 0.242 nm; 12.5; 12.7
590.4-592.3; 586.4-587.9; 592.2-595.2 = 0.115 nm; 12.8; 12.7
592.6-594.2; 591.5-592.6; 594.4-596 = -0.082 nm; 11.9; 12.6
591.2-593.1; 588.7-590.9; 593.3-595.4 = -0.137 nm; 10.2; 12.6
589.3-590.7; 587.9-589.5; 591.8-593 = 0.077 nm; 9.81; 12.6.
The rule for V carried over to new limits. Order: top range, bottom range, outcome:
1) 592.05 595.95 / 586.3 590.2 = 1.18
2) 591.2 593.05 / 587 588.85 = 1.06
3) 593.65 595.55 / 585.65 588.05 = 1.03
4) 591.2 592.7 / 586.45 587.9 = 0.95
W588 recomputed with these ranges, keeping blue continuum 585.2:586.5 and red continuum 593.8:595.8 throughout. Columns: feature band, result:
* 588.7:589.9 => 0.40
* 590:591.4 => 0.03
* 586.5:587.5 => -0.06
